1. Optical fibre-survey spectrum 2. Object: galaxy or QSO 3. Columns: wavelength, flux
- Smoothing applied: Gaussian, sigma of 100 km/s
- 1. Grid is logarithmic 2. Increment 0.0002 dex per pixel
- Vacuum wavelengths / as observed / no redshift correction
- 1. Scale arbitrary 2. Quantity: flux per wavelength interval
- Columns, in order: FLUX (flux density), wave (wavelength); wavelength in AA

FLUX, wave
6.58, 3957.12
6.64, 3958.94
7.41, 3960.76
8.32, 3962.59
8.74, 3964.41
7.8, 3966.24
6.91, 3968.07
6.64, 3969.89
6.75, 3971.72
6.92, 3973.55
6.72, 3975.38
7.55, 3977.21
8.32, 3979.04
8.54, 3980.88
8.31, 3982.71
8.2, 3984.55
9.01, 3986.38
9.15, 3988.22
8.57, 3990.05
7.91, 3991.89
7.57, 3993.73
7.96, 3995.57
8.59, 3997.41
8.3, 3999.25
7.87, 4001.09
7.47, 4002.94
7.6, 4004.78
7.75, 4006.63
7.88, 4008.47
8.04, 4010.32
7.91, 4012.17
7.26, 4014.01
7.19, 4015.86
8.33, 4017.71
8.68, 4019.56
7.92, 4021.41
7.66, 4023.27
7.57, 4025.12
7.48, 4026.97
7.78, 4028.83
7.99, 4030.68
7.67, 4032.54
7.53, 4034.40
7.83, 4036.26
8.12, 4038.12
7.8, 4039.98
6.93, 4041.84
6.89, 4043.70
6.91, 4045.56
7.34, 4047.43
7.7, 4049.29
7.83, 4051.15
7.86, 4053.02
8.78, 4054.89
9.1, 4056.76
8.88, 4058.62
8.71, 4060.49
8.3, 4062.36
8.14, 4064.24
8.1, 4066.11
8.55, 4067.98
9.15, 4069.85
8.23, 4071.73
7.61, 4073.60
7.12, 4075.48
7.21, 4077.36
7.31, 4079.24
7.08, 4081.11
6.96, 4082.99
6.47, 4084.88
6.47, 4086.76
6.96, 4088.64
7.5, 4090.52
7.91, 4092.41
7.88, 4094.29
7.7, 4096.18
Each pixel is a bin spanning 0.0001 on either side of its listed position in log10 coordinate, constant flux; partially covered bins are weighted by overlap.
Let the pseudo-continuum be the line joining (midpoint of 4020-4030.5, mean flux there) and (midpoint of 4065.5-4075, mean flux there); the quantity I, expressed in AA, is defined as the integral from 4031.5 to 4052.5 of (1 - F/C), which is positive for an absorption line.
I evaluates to 1.1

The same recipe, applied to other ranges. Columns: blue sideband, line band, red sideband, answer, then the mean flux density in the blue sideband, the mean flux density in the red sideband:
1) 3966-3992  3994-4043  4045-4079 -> 0.9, 7.82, 8.08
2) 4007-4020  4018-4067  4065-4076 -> 0.7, 7.87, 8.17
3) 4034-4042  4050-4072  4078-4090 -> -3.5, 7.72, 6.91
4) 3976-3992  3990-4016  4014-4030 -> 0.8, 8.39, 7.8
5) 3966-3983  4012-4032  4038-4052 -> -1.0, 7.4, 7.4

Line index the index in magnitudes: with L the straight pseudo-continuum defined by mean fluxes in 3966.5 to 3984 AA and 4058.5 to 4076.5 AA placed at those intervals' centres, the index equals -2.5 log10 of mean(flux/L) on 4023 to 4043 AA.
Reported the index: 0.039 mag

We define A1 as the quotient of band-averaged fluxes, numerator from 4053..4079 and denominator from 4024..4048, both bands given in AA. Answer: 1.1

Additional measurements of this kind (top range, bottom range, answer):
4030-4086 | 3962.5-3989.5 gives 0.99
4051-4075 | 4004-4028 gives 1.08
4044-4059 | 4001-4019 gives 1.03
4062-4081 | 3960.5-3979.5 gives 1.06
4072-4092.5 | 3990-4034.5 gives 0.91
